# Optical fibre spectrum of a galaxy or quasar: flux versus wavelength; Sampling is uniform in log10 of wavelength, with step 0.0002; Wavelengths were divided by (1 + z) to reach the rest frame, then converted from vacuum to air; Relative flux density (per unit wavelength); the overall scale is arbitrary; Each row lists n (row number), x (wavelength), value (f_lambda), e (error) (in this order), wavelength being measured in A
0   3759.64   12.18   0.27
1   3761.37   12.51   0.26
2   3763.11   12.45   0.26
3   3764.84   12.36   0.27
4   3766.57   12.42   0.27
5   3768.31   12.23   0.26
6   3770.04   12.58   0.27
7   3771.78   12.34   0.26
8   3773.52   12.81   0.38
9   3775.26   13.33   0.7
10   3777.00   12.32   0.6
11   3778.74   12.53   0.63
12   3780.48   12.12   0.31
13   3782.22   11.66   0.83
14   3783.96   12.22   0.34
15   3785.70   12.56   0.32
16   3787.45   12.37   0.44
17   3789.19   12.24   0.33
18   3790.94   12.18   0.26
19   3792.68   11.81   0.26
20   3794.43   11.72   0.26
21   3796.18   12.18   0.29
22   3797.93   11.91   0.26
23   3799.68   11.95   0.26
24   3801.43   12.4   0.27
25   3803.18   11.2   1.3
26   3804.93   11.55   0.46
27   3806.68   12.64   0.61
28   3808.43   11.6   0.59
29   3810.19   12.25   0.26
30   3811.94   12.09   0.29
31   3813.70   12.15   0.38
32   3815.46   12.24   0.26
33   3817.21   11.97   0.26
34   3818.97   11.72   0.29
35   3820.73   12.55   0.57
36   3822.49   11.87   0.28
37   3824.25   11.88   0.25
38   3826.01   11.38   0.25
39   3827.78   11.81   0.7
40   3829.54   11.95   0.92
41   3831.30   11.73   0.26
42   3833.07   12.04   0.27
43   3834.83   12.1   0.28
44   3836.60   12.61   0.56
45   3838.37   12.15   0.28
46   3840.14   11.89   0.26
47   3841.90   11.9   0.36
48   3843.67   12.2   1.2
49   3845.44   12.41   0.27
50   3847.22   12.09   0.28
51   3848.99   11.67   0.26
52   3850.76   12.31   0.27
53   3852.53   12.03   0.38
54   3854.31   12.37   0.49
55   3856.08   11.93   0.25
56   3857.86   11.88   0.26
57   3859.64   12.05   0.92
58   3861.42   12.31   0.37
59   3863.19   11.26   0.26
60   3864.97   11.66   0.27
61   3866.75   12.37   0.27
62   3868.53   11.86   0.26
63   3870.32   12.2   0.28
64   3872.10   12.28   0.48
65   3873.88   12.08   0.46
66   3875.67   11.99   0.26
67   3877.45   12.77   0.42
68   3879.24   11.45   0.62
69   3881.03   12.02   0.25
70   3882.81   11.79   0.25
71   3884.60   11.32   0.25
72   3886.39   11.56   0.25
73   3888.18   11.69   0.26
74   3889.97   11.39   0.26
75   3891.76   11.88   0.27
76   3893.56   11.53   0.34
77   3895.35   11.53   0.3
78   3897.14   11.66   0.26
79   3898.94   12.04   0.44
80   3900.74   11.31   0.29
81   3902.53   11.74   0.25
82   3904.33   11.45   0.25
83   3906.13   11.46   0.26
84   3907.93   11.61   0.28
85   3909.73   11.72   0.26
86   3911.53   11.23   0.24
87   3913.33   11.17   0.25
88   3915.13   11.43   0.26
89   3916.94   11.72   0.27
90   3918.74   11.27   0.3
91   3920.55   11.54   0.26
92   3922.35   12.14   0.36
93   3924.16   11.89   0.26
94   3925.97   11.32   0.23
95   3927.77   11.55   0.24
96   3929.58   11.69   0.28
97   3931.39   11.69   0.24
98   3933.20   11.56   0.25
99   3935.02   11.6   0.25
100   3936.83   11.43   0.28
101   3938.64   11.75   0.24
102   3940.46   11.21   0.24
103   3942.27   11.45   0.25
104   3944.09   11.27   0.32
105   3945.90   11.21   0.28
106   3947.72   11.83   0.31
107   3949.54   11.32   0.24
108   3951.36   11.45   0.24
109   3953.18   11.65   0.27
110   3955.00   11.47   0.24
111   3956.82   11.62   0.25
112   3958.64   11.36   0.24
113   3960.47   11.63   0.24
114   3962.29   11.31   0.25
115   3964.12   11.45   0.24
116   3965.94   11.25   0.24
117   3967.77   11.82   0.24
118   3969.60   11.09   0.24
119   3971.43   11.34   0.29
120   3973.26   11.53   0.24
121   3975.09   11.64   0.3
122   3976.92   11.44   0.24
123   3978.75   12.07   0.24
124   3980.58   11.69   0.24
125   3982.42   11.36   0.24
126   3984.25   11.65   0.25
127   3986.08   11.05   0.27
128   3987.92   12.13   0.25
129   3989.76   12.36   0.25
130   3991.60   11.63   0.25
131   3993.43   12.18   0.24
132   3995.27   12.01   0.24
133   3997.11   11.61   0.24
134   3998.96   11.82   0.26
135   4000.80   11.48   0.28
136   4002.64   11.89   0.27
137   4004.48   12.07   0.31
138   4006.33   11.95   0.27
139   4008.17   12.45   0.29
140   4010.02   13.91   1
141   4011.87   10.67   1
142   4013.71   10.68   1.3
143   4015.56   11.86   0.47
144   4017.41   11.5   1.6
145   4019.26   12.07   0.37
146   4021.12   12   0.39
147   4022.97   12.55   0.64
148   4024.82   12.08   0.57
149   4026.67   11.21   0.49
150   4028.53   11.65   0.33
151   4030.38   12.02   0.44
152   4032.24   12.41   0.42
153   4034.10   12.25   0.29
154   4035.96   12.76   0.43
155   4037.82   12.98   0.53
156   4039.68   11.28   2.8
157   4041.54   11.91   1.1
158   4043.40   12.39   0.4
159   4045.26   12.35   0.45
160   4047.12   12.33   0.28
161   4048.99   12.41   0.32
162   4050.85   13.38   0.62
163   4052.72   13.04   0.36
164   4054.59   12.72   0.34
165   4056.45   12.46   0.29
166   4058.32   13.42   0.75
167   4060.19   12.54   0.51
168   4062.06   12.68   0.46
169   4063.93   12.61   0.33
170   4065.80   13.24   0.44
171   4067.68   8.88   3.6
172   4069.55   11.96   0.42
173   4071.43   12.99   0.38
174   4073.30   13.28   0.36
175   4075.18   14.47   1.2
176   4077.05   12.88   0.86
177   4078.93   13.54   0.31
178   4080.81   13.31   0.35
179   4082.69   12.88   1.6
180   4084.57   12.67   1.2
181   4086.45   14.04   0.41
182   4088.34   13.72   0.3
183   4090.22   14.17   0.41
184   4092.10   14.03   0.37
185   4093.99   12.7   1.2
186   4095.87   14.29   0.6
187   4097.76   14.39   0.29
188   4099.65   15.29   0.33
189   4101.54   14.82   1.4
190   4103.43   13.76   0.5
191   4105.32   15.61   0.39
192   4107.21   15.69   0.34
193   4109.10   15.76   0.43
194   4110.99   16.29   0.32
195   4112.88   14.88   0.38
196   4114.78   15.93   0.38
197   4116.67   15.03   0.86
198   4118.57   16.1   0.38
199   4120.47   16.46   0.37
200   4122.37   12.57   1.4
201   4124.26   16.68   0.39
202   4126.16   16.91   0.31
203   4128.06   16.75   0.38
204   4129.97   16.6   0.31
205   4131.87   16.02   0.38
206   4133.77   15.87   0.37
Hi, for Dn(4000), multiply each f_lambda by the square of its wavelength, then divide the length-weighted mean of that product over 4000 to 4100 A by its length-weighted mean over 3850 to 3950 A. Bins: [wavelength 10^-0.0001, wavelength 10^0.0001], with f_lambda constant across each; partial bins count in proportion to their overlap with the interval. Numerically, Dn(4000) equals 1.16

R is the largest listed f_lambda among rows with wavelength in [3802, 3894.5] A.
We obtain 12.77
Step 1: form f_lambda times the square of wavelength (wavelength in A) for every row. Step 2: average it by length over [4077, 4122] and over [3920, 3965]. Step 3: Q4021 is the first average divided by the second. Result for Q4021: 1.4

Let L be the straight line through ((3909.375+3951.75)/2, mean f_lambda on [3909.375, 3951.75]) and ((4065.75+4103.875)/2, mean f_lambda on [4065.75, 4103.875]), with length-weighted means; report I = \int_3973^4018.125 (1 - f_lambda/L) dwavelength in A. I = 1.9 A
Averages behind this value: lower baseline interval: 11.5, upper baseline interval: 13.4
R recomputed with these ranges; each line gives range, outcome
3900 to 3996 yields 12.36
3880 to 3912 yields 12.04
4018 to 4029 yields 12.55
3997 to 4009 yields 12.45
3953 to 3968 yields 11.82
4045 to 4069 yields 13.42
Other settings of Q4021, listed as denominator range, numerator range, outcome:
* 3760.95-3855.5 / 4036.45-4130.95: 1.31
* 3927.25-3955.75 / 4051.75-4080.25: 1.18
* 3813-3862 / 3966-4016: 1.06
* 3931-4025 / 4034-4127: 1.23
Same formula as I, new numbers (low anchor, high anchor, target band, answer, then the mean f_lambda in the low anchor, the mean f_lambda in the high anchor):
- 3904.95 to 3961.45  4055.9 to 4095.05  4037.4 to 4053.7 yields 0.31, 11.5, 13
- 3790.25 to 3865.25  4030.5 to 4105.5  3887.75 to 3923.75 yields 2.20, 12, 13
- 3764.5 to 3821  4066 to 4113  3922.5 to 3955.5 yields 3.71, 12.2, 13.8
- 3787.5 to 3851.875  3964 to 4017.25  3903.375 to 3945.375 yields 1.12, 12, 11.7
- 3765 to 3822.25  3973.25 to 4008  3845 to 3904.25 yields 0.69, 12.2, 11.8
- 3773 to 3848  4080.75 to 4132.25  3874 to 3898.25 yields 2.02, 12.1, 14.9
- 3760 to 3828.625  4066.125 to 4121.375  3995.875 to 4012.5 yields 1.88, 12.2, 14.1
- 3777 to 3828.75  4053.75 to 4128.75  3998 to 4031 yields 4.00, 12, 14.1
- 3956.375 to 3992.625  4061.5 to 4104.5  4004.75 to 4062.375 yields 1.32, 11.6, 13.3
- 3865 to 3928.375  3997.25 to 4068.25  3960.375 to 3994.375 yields 1.05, 11.7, 12.2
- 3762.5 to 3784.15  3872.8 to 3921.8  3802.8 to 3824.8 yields 0.31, 12.4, 11.6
